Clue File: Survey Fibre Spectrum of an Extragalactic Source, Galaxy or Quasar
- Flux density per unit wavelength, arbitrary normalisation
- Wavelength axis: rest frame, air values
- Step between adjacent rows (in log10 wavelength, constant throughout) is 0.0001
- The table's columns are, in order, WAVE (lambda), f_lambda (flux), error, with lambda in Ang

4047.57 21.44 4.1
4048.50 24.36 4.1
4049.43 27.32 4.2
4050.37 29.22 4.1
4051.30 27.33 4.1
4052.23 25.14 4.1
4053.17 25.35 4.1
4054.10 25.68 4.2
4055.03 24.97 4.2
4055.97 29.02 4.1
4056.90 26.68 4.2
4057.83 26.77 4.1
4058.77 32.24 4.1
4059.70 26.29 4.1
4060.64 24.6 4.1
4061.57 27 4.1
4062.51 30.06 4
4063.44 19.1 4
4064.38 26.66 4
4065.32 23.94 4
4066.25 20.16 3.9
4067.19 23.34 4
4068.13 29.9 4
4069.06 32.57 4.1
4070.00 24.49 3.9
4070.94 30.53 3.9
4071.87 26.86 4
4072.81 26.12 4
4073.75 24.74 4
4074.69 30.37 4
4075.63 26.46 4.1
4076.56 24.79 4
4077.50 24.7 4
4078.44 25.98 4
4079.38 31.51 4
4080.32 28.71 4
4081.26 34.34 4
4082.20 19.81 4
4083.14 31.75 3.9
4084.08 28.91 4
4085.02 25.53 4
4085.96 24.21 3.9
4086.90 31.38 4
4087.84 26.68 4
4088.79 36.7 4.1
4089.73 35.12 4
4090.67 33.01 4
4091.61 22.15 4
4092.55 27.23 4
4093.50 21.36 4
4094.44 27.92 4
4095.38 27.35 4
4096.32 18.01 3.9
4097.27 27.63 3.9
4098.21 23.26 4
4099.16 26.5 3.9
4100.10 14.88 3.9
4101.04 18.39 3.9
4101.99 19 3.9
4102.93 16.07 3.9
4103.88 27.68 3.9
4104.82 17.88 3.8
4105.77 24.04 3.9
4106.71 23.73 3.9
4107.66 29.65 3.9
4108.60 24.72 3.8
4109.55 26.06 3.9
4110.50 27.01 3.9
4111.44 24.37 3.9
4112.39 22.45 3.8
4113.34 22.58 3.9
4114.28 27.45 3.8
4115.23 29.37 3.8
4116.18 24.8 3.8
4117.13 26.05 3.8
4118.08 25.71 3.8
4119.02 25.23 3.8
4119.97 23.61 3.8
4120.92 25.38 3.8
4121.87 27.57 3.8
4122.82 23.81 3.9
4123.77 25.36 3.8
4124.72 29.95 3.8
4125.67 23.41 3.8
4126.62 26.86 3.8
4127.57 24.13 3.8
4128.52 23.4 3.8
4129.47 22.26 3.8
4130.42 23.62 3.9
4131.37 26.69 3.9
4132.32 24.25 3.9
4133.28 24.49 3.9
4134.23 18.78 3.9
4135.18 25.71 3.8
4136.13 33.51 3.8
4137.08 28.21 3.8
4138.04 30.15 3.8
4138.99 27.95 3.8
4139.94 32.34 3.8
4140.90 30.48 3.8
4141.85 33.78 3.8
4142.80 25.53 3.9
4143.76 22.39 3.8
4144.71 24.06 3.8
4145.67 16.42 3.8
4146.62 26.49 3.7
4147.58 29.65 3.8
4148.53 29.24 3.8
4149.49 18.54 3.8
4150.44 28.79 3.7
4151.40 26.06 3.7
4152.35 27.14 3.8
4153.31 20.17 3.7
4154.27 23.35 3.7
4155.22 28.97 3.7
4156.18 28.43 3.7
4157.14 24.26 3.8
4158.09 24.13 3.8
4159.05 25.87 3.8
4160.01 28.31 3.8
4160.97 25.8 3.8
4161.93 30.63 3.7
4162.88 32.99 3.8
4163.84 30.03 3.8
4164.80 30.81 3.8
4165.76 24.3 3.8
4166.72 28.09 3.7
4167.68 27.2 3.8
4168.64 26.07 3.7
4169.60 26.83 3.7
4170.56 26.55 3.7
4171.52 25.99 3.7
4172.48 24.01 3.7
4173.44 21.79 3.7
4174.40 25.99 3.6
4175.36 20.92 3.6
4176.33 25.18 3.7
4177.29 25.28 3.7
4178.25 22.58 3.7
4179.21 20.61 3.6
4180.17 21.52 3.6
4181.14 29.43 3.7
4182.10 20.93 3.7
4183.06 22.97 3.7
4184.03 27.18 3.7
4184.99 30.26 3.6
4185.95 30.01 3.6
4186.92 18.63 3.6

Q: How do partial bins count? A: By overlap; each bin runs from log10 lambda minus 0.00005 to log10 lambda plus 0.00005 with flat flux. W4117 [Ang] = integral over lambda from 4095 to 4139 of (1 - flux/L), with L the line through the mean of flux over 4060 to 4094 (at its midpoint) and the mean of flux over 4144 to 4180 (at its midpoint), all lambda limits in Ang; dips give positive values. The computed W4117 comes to 3.09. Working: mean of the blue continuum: 27.2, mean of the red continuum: 25.7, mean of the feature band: 24.6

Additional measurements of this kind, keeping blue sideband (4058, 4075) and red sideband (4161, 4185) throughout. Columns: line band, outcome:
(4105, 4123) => 0.6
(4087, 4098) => -0.5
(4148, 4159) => 0.2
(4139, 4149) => -0.4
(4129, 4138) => 0.2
